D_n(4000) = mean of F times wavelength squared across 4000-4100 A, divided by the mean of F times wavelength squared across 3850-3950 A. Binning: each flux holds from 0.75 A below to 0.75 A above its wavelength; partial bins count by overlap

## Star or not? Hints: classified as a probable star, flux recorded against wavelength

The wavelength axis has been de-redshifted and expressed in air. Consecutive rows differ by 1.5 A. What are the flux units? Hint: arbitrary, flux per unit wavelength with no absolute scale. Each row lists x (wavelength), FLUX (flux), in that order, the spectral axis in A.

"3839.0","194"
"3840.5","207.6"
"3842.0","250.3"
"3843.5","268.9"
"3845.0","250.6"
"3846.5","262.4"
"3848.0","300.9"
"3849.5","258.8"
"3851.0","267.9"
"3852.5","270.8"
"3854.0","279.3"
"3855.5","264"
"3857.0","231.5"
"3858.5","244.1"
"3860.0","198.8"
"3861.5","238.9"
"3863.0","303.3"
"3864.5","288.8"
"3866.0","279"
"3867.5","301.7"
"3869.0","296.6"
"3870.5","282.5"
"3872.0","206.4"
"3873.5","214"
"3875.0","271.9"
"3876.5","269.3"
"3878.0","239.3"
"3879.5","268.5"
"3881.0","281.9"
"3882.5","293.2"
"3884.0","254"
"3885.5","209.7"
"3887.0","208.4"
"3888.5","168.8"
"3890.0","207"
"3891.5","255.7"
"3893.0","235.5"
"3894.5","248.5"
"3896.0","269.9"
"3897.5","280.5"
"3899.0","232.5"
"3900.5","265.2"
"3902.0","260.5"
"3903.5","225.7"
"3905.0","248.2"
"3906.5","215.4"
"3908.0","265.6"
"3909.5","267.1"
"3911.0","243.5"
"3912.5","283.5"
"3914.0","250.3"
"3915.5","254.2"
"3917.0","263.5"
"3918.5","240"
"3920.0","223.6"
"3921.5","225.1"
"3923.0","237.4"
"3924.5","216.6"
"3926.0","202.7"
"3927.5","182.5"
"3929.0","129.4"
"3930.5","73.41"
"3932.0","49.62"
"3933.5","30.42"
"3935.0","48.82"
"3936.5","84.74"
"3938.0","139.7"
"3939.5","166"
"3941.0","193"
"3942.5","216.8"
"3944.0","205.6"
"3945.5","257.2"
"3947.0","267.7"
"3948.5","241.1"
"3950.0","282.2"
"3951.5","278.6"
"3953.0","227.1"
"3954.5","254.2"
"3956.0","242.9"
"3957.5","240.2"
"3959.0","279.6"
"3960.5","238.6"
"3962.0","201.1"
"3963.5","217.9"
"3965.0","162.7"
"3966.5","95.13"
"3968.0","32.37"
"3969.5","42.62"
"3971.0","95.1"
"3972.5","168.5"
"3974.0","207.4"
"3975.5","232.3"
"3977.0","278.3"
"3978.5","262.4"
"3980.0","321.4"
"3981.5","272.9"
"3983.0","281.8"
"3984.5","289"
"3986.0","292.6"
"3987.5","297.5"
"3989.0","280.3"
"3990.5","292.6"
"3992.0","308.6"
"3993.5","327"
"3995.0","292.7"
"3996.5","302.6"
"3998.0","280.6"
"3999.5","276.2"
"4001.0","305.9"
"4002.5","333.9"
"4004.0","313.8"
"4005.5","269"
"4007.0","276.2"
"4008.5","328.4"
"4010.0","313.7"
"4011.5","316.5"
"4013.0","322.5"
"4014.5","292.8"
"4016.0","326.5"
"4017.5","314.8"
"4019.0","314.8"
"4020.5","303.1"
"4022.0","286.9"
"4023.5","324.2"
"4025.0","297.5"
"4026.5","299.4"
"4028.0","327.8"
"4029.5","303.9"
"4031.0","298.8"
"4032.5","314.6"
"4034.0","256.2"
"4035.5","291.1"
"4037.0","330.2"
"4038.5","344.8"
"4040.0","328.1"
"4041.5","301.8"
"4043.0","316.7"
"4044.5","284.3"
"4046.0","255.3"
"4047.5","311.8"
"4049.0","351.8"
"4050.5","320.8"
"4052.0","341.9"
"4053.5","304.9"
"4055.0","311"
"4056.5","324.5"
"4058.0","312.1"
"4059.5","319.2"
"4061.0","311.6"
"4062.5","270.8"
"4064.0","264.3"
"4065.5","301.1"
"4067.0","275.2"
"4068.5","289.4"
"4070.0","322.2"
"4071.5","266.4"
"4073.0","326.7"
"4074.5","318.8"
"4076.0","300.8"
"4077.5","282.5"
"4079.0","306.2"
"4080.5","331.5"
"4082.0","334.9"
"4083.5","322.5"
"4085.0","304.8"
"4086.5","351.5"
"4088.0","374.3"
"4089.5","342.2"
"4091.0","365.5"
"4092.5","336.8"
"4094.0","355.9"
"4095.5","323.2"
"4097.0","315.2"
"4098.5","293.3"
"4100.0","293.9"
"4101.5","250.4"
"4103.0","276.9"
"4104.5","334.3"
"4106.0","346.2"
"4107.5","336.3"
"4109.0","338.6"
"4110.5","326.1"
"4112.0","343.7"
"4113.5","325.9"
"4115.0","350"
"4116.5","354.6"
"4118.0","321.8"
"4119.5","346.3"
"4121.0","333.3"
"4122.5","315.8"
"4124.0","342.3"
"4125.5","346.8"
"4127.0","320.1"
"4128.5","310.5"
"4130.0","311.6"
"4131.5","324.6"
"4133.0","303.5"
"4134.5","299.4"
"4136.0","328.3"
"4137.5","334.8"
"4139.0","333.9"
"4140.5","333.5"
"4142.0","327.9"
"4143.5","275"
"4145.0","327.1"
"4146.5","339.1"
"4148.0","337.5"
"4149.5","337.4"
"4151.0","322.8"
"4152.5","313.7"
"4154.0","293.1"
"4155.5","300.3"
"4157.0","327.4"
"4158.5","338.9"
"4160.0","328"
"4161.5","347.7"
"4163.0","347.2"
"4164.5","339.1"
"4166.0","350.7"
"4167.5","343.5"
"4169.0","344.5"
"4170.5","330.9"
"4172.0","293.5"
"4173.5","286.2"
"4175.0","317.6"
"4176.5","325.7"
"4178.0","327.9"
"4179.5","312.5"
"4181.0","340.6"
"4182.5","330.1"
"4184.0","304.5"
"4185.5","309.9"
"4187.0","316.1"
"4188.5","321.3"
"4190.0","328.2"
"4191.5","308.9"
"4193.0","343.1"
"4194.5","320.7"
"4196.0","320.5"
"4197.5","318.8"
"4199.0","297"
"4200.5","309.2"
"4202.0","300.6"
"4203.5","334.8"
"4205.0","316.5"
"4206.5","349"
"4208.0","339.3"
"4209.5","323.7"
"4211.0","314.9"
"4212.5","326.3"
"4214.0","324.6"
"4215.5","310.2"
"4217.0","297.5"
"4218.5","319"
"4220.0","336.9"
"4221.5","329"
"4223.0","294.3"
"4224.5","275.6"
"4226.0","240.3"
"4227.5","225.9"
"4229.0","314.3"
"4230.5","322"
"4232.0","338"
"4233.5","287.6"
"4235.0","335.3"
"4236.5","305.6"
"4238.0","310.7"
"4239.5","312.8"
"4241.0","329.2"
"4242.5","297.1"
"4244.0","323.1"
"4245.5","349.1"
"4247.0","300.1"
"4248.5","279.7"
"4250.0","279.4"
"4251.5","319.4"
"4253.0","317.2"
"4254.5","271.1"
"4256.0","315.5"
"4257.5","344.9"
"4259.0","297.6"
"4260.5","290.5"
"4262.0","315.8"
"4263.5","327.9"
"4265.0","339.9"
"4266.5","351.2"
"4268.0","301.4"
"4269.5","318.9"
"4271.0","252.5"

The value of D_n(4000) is 1.5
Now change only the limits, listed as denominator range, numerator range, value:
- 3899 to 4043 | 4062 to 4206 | 1.40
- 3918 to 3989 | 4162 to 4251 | 1.77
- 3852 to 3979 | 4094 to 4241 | 1.64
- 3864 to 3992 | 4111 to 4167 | 1.62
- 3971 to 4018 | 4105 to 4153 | 1.22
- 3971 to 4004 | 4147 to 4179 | 1.28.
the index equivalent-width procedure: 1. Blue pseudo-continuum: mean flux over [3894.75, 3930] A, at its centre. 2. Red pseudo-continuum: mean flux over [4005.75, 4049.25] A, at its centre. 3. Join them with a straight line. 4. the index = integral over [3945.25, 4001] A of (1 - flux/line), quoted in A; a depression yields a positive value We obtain 6.68 A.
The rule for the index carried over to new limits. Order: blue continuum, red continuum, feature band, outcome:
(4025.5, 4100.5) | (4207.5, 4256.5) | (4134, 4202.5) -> -2.9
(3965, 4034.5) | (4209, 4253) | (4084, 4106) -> -2.8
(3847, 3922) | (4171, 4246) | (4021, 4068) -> -3.7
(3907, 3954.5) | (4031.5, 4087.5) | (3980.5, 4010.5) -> -4.8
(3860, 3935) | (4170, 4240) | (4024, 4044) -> -3.0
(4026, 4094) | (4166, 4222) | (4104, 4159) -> -1.7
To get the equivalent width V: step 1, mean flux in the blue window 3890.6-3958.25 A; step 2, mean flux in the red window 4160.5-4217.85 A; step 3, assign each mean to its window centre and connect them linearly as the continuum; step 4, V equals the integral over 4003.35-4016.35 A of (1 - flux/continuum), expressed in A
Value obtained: -2.9 A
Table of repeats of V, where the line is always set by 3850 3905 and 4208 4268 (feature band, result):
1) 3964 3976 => 6.2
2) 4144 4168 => -2.6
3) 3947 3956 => 0.3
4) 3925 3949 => 9.8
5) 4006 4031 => -3.0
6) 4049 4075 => -2.2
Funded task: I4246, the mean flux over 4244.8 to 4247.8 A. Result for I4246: 323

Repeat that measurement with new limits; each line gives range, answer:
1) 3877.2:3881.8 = 264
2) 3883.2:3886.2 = 233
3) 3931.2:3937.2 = 53.3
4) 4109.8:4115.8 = 337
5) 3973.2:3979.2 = 244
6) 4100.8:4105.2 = 287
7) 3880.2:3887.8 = 249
